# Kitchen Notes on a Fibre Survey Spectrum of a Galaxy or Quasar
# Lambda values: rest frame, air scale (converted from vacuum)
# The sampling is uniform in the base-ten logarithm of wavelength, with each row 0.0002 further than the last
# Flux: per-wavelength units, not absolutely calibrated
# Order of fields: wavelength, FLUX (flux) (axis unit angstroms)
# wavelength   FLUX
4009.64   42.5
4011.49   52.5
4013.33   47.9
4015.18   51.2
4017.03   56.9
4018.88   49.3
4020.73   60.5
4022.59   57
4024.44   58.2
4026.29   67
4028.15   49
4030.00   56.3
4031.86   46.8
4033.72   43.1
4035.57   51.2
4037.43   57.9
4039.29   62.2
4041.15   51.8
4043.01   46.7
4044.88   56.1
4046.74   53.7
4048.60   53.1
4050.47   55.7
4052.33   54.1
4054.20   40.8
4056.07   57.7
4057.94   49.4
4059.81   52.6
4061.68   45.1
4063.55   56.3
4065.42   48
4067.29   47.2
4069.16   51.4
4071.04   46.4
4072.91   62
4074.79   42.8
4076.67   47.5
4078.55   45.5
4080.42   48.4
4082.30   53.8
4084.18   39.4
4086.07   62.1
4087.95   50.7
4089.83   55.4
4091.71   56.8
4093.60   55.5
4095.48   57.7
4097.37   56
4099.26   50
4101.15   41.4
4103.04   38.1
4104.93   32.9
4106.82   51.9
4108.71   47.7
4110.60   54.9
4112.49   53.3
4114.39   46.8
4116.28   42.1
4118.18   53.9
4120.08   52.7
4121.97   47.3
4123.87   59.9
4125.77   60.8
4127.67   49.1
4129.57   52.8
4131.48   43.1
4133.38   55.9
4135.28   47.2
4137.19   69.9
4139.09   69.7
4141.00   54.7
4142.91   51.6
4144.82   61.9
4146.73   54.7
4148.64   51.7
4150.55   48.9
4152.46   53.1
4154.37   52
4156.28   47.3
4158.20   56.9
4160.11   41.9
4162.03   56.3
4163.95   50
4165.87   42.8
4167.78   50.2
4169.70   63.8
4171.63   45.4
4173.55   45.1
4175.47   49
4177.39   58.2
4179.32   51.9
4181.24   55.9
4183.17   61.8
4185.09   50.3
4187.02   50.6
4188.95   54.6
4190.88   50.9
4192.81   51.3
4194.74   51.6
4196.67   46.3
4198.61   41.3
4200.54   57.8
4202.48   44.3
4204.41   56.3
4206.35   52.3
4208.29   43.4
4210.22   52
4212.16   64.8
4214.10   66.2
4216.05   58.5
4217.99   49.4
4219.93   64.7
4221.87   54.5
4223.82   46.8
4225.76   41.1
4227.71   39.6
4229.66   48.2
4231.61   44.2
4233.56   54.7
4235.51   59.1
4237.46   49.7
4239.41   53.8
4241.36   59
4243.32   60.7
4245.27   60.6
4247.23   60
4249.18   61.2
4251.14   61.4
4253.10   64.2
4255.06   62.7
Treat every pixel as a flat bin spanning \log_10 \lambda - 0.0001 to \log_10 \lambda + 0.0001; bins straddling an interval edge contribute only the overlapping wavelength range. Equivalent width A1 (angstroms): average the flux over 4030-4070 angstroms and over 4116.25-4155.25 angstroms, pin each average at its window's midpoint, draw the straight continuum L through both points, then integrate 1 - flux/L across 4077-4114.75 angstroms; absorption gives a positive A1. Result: 2.2 angstroms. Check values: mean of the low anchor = 51.6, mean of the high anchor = 54.2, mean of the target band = 49.9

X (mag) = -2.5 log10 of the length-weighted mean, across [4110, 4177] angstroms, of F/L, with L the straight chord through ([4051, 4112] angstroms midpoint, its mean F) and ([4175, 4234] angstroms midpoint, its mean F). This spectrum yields -0.03 mag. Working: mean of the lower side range 50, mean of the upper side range 52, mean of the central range 52.5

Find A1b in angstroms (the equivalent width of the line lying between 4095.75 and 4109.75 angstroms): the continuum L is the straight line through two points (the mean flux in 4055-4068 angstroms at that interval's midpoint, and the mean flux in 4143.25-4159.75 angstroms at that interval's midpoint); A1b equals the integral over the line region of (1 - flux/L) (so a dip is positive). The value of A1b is 1.54 angstroms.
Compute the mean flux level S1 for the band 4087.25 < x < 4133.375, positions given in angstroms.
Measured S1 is 50.6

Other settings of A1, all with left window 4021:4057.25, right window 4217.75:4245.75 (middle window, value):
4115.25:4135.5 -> 0.6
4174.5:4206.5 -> 0.4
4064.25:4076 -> 0.8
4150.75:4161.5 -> 0.5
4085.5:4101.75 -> -0.2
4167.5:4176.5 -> 0.3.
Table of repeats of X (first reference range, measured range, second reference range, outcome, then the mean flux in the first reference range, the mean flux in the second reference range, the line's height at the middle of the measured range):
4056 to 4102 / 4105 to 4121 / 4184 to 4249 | 0.04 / 51.1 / 52.8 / 51.5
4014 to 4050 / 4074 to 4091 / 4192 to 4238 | 0.08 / 54.1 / 51.6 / 53.4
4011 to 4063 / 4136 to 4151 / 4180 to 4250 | -0.09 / 53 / 53.2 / 53.2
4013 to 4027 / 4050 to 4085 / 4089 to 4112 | 0.06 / 56.2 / 49.9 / 52.5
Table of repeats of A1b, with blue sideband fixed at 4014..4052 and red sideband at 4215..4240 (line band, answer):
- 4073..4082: 0.9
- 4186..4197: 0.1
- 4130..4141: -0.9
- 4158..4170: 0.3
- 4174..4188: -0.5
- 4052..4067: 1.0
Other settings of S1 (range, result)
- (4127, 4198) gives 52.6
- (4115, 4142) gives 54.1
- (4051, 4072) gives 50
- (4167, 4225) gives 52.9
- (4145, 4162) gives 51.6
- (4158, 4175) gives 49.9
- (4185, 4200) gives 49.8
